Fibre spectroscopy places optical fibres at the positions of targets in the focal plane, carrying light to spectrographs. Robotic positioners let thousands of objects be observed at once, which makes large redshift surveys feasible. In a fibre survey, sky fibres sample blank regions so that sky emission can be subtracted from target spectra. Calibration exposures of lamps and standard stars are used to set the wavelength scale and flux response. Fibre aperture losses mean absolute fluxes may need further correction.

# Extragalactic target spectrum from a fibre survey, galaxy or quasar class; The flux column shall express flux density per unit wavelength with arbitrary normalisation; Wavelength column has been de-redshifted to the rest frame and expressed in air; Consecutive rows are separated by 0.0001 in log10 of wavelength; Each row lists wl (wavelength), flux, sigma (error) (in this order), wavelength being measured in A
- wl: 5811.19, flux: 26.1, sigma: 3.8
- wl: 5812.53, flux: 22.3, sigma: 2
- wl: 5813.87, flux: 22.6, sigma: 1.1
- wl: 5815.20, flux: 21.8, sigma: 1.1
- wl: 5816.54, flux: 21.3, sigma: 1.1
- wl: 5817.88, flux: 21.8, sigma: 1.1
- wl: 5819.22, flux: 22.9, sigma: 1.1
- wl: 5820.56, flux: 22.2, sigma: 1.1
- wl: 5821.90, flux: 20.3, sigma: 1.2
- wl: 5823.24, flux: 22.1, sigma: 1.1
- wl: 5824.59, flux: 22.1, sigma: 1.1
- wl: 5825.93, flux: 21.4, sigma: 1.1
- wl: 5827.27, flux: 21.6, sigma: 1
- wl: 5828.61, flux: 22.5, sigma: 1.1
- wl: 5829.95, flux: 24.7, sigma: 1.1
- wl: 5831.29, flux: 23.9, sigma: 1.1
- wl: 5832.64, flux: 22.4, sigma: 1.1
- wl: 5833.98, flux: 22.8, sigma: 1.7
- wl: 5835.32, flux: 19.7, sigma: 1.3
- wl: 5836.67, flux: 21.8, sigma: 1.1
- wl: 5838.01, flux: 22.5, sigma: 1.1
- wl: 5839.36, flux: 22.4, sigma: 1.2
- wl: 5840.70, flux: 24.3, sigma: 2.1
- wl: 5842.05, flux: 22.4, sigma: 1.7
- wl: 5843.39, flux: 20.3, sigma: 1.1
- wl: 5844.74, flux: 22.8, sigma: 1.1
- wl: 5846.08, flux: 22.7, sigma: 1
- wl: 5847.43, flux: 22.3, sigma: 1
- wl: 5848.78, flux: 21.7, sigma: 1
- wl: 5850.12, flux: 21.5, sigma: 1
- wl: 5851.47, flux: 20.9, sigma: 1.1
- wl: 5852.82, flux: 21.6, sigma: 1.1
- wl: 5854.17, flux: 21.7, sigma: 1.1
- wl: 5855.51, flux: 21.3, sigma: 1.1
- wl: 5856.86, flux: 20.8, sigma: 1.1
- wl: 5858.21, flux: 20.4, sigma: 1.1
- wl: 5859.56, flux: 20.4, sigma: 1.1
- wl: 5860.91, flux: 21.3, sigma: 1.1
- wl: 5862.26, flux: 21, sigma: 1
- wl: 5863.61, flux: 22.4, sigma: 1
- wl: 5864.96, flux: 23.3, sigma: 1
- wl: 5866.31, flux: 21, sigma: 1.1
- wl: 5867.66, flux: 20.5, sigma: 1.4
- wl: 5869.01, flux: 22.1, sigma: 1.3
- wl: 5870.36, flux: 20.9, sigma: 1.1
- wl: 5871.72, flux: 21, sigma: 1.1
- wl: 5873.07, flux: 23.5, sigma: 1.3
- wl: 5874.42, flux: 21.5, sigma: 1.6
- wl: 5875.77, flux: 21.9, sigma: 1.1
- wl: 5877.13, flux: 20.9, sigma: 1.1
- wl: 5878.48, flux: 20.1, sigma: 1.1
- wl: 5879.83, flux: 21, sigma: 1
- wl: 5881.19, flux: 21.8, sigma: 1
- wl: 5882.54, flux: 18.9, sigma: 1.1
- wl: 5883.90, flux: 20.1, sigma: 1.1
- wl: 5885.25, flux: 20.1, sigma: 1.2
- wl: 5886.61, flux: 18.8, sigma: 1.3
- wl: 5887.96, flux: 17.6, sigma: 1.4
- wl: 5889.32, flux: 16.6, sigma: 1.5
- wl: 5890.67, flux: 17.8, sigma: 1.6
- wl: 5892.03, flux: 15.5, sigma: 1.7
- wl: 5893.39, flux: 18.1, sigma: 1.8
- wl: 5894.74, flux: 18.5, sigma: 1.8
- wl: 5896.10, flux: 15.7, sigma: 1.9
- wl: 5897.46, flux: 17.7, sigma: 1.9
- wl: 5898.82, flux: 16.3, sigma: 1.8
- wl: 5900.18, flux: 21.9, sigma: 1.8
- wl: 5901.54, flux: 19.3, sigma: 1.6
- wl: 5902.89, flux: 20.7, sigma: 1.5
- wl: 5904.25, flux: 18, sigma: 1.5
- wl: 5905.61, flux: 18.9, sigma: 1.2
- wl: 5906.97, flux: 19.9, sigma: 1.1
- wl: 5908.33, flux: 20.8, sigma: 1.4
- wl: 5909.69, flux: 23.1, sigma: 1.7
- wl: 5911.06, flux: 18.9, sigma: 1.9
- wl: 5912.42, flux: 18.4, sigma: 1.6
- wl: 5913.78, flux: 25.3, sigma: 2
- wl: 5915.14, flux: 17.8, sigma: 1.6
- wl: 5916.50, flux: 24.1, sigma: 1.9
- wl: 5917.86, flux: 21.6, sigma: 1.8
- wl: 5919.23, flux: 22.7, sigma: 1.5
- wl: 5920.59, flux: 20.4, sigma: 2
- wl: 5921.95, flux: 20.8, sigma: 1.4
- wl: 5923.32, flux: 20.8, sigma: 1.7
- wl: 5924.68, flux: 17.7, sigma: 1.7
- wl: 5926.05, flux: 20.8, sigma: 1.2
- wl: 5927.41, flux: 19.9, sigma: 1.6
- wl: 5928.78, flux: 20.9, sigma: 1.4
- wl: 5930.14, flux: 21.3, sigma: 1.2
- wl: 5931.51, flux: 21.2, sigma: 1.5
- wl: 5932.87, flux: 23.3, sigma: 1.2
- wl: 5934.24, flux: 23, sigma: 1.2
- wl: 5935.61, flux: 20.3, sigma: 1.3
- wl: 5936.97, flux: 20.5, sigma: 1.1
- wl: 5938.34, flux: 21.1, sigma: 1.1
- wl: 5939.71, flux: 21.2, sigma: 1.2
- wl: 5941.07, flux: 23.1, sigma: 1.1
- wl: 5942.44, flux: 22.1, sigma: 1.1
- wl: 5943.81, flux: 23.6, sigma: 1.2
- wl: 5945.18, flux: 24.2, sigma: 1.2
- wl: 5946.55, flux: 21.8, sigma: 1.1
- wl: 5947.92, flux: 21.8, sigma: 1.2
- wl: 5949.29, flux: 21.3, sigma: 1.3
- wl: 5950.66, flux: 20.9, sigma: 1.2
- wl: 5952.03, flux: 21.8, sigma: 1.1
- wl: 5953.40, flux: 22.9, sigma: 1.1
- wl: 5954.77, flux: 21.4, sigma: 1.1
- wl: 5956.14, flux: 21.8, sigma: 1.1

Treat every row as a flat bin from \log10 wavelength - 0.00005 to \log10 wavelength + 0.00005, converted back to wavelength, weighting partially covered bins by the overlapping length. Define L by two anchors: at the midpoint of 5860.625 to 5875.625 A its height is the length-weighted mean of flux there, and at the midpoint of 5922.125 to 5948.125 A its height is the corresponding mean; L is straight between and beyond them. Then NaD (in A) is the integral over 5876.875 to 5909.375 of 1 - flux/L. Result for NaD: 4.0 A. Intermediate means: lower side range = 21.7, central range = 19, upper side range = 21.5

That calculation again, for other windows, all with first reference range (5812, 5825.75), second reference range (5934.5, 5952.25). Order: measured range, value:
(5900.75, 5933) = 1.8 A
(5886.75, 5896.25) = 2.0 A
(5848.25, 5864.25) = 0.5 A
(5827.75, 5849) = -0.5 A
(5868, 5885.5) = 0.6 A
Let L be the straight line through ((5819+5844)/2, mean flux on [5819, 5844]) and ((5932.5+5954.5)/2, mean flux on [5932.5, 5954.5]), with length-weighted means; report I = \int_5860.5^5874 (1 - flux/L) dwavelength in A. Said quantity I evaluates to 0.3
